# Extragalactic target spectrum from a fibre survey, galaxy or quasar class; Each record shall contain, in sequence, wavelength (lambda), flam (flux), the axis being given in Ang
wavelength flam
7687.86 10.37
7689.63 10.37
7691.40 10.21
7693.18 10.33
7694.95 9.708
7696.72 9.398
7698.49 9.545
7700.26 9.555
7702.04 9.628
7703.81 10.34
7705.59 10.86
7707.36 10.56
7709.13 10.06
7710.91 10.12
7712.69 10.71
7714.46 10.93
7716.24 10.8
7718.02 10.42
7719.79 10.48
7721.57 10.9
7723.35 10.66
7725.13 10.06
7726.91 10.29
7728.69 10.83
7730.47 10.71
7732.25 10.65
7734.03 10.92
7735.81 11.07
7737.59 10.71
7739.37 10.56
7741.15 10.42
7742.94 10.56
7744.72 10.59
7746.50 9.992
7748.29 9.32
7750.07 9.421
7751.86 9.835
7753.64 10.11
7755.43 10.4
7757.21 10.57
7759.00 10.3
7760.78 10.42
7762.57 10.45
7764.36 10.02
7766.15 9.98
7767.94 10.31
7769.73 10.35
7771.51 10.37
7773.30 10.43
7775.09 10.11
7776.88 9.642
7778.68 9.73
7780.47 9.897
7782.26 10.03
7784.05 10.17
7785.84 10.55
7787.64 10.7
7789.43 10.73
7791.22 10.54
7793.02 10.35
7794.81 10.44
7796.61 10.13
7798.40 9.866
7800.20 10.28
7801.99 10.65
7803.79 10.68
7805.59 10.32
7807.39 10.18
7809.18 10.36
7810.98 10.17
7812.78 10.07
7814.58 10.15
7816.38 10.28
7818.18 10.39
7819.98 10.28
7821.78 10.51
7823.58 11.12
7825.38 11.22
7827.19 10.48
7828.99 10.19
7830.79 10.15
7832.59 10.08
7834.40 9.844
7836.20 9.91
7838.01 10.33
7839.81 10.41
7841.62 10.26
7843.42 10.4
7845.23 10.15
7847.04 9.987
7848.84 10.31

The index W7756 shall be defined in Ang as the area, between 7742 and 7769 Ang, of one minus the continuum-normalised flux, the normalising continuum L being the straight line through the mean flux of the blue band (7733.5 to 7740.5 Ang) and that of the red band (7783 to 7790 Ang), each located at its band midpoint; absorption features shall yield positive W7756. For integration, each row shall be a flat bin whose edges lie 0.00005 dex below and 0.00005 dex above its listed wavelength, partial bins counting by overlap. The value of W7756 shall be 1.4 Ang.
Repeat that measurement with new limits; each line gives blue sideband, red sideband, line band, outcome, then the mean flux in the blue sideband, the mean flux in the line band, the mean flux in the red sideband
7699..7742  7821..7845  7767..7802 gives 0.6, 10.5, 10.3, 10.4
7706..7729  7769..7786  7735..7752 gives 0.1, 10.5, 10.3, 10.1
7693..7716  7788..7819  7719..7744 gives -1.1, 10.1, 10.6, 10.3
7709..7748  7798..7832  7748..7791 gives 1.2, 10.6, 10.2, 10.4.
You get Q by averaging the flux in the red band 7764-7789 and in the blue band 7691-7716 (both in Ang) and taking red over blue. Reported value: 1.00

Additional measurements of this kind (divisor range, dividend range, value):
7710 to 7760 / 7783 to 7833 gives 1.00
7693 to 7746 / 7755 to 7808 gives 0.99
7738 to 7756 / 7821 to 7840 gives 1.03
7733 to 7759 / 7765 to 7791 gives 0.99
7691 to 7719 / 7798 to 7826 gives 1.02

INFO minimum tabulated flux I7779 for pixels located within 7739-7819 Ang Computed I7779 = 9.32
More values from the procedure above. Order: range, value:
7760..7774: 9.98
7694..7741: 9.398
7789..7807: 9.866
